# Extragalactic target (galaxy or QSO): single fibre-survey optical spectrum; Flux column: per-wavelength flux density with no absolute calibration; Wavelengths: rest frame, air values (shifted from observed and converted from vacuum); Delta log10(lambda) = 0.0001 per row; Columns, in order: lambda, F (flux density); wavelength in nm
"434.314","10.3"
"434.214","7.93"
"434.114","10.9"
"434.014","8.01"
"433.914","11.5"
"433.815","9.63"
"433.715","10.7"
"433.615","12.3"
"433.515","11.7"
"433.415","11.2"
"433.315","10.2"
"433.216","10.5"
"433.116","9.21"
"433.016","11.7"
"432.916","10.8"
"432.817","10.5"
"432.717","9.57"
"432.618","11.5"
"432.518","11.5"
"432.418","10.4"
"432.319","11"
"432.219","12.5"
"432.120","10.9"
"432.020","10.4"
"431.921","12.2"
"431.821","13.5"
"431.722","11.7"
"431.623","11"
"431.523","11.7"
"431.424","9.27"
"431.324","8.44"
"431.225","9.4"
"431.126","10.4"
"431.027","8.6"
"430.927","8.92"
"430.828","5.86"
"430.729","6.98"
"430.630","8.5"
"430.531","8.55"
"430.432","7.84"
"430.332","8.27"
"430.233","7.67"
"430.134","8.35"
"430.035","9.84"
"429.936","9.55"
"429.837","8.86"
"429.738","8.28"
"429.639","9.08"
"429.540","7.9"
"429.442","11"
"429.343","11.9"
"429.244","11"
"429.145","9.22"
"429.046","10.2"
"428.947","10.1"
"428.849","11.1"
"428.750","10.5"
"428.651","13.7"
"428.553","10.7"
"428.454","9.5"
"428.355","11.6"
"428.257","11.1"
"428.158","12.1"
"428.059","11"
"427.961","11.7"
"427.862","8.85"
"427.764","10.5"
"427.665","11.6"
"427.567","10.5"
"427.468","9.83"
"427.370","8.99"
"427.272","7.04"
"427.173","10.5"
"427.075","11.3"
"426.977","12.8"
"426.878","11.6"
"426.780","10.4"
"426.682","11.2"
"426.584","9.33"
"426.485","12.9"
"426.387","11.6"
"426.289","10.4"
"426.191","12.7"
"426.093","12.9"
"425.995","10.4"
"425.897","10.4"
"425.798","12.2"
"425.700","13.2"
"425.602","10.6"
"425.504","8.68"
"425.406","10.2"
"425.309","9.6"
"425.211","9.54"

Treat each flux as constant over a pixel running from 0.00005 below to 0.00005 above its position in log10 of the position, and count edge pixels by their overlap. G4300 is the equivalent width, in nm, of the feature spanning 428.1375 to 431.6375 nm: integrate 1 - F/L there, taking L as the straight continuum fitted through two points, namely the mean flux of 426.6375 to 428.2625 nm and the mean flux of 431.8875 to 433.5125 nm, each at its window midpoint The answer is 0.37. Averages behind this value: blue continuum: 10.6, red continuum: 10.9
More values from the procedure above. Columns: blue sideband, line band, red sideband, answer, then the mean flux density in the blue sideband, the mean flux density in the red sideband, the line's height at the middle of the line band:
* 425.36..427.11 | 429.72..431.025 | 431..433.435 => 0.31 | 11.3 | 10.7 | 10.9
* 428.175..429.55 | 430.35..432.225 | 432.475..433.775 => 0.19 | 10.8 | 10.9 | 10.8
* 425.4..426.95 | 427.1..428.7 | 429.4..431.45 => -0.07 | 11.2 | 8.63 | 10.2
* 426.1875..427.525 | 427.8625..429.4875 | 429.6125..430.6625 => -0.24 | 10.7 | 8.6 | 9.53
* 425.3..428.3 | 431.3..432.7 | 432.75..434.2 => -0.07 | 10.9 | 10.6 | 10.6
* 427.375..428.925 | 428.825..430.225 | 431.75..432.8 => 0.17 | 10.9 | 11.3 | 11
